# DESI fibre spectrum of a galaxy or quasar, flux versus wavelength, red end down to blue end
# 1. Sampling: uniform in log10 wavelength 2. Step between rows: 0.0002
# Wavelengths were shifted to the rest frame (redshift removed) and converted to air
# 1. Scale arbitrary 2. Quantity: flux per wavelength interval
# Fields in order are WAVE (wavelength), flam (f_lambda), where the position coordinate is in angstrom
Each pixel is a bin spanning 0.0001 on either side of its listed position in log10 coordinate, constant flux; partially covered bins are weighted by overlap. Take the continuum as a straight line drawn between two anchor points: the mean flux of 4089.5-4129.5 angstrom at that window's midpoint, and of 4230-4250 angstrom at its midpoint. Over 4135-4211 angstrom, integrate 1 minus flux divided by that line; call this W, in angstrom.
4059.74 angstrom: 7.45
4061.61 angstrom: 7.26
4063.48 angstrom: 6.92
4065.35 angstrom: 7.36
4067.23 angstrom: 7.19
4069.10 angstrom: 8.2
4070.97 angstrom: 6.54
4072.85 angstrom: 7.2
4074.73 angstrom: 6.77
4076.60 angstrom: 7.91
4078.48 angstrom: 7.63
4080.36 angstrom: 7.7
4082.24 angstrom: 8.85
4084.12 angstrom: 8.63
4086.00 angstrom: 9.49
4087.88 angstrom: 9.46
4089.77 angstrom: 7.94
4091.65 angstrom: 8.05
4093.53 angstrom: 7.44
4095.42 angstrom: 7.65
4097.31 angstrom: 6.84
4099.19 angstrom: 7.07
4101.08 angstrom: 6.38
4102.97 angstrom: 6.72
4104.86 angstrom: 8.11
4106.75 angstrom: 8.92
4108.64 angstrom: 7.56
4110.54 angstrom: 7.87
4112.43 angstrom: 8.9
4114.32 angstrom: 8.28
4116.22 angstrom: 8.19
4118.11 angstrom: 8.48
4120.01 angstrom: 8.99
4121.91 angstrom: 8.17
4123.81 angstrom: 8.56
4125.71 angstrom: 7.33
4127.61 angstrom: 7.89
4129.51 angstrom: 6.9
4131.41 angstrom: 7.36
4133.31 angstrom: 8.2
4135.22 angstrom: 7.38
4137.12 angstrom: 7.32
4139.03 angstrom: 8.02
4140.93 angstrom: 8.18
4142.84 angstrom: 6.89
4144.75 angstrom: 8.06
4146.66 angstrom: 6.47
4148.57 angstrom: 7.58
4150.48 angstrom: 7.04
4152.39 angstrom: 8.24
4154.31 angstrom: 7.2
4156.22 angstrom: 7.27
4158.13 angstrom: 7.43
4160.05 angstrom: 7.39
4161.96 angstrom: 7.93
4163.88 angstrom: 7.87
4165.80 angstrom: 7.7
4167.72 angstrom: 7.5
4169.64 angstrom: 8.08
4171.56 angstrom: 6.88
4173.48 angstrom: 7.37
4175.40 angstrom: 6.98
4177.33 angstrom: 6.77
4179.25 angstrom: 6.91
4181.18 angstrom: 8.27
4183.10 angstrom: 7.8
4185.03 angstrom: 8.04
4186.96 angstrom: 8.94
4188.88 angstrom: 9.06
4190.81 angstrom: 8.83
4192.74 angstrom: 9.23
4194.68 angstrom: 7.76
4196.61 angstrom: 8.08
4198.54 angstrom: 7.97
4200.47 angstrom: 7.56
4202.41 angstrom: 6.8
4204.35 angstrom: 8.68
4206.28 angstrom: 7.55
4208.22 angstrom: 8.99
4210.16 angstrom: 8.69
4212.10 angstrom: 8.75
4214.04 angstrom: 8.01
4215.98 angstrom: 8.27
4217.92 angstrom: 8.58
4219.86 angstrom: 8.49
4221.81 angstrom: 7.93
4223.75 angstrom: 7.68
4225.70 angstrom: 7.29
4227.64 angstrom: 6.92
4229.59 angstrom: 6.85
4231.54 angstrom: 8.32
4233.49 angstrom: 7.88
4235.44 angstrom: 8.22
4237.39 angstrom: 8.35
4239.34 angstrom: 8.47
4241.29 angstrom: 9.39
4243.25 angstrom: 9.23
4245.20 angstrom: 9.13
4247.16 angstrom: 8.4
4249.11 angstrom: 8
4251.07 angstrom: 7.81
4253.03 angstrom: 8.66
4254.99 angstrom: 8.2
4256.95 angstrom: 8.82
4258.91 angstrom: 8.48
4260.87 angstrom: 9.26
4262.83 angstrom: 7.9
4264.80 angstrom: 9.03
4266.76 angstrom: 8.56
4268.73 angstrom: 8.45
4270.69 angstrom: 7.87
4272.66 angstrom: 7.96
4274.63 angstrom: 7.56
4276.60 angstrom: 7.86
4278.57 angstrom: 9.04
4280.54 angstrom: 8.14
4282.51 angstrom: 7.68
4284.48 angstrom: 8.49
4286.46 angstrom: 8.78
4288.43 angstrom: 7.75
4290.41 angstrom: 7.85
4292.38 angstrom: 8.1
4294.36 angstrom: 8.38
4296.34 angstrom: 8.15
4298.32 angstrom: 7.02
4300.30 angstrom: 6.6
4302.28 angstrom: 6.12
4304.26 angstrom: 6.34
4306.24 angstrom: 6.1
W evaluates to 3.7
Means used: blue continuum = 7.85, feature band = 7.77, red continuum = 8.5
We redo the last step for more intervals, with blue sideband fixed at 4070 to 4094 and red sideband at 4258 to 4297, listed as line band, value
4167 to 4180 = 1.45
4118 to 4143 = 0.66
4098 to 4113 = 0.69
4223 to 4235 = 0.99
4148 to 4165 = 1.13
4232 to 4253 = -0.71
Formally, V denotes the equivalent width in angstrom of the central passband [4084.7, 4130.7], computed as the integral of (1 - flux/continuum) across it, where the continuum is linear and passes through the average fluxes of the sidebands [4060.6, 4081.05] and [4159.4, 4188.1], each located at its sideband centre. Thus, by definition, -3.3 angstrom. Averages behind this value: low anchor 7.33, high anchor 7.64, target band 7.97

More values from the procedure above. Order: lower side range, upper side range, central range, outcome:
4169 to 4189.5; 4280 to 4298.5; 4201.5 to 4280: -3.41 angstrom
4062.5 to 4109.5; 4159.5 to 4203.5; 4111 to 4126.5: -1.23 angstrom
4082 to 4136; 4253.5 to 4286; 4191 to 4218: -0.07 angstrom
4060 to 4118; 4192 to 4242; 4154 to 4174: 1.10 angstrom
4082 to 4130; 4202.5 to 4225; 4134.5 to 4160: 2.03 angstrom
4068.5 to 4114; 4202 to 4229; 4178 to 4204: -0.28 angstrom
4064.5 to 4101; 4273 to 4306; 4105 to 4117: -0.82 angstrom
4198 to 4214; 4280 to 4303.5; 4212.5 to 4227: 0.04 angstrom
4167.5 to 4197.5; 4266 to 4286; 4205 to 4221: -0.83 angstrom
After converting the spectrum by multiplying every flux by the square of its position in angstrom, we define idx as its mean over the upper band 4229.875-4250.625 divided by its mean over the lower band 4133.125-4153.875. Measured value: 1.2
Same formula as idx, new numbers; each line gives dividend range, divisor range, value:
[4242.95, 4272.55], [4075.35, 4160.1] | 1.16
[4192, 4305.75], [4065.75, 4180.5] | 1.12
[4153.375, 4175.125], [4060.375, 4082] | 1.06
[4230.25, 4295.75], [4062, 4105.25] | 1.19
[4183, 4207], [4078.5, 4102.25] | 1.09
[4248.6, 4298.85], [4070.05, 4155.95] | 1.14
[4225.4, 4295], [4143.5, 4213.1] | 1.10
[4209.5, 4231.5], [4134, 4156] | 1.10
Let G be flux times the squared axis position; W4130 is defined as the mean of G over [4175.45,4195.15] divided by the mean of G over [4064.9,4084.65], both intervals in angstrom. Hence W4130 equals 1.12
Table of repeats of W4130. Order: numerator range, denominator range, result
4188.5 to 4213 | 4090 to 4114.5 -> 1.13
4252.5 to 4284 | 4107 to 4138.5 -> 1.12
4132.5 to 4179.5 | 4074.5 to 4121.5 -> 0.96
